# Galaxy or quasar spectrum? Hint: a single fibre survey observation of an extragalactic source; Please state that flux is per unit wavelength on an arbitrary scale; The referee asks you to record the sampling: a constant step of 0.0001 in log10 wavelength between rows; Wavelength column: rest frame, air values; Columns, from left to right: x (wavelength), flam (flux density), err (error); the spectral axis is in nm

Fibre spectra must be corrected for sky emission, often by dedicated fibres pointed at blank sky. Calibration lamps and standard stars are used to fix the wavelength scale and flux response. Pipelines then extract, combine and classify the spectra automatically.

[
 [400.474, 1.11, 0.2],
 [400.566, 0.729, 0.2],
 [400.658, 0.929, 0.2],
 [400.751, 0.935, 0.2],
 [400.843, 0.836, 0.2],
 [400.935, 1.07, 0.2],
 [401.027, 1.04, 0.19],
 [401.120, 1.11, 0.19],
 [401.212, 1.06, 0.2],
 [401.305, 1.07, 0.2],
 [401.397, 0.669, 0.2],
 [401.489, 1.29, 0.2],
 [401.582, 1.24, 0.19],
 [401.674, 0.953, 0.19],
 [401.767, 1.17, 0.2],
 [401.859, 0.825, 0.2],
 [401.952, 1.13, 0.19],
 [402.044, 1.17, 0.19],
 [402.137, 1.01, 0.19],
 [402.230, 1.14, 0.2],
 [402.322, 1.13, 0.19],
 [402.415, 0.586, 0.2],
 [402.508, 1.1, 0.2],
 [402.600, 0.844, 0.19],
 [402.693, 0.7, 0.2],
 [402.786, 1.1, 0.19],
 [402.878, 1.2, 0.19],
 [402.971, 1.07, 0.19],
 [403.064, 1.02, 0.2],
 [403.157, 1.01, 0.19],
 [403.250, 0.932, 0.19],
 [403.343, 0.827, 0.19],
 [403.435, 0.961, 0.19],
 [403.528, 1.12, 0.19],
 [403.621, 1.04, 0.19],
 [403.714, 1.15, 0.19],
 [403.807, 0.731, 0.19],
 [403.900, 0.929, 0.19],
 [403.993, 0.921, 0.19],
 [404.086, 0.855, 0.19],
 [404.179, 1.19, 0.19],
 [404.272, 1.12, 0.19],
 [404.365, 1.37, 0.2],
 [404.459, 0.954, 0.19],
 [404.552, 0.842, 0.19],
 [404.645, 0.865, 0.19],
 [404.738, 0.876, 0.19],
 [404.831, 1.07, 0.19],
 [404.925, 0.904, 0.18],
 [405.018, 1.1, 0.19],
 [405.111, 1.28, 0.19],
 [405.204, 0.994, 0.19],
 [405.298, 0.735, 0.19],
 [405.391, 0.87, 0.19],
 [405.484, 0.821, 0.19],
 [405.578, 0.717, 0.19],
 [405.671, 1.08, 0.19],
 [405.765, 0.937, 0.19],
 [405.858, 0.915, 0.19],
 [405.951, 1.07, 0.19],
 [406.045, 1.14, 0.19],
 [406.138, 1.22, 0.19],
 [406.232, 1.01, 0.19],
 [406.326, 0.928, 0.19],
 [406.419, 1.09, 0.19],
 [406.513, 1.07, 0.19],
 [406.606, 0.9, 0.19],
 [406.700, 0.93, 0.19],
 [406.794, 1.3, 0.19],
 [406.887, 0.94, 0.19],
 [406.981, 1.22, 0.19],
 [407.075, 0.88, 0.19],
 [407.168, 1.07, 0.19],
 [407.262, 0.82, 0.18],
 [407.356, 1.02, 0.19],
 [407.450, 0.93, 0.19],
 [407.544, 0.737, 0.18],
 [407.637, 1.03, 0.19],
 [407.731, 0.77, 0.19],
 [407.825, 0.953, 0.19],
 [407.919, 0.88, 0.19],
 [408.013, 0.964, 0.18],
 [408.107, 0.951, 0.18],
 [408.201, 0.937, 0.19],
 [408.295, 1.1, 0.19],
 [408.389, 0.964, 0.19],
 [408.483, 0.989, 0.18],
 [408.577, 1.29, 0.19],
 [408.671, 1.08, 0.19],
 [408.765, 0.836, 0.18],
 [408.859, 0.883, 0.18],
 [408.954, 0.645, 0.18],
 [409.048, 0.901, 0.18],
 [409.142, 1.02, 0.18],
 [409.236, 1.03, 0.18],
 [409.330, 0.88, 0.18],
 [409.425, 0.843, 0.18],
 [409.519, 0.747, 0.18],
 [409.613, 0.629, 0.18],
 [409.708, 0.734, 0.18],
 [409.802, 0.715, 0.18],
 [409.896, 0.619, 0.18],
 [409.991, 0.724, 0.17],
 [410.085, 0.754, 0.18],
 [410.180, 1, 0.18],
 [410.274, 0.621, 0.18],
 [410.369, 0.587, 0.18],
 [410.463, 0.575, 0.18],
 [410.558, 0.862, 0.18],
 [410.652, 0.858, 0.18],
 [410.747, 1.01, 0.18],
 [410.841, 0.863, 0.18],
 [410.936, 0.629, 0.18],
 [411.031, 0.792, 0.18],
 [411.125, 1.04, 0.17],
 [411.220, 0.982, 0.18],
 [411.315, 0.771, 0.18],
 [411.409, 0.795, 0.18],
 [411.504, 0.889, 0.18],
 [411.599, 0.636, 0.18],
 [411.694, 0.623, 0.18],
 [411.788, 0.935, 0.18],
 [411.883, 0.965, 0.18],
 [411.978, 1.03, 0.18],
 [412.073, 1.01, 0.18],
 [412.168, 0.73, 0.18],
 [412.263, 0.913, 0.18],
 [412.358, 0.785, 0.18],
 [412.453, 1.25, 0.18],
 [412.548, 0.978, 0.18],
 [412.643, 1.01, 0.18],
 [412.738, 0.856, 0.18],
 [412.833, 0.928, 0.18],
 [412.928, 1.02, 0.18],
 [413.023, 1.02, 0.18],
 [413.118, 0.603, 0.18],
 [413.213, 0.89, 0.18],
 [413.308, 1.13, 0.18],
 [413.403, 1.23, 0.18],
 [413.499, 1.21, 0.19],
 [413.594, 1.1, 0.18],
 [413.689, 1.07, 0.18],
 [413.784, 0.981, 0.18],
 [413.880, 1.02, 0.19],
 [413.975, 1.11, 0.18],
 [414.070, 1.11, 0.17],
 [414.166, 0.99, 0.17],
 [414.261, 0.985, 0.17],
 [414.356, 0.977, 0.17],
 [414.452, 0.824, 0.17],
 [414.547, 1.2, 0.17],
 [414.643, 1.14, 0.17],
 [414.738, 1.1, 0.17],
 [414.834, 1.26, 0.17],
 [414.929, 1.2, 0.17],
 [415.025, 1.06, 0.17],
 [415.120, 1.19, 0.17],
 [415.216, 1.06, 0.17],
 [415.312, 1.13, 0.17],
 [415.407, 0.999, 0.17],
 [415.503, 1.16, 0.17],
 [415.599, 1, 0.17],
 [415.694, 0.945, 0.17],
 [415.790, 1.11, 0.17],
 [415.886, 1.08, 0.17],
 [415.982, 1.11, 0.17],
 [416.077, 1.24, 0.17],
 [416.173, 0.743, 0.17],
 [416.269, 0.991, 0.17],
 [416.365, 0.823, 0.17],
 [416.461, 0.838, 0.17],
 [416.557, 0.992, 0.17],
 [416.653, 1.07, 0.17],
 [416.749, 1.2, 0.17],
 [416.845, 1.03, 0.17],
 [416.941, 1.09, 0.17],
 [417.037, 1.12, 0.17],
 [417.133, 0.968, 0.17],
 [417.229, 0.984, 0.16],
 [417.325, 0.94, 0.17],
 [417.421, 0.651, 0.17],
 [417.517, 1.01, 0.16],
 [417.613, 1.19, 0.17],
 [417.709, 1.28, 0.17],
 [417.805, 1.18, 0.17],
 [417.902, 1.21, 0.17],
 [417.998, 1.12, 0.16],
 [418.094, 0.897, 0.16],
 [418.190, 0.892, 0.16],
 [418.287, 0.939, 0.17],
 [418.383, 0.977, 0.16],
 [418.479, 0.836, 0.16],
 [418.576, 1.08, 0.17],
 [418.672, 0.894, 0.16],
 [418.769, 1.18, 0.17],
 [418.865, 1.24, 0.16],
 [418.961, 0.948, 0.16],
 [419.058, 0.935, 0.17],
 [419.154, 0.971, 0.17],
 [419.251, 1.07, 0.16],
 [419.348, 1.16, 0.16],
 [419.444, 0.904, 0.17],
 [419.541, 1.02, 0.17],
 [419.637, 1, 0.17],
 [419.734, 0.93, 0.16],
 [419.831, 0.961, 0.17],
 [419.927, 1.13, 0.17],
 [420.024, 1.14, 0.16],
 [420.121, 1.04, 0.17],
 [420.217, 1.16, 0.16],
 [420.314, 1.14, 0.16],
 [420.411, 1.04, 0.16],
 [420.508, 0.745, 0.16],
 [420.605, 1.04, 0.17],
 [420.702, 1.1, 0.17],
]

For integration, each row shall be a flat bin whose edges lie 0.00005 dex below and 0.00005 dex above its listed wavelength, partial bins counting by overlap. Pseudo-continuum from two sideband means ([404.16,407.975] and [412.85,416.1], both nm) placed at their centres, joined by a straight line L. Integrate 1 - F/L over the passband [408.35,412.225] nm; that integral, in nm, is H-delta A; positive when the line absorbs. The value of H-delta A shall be 0.70 nm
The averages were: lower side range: 0.987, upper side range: 1.06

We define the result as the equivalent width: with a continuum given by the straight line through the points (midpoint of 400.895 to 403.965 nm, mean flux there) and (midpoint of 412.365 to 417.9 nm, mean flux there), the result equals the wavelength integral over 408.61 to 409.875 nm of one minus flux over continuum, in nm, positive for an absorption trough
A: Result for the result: 0.23 nm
